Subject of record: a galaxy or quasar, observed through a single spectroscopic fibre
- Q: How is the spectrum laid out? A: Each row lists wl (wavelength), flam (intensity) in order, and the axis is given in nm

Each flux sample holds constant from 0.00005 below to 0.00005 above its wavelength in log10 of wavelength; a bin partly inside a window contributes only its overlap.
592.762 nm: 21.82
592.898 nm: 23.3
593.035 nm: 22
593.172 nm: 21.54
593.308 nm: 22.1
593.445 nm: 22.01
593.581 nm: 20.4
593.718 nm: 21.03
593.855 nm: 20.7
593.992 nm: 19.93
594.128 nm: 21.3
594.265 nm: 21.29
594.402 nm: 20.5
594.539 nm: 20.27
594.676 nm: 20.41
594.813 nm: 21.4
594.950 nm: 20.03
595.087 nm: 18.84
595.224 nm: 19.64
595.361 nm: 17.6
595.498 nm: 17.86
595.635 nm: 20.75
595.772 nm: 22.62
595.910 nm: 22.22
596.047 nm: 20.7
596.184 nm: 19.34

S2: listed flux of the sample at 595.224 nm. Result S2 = 19.64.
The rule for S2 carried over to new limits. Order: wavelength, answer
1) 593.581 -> 20.4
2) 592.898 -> 23.3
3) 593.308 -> 22.1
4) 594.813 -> 21.4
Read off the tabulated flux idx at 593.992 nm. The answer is 19.93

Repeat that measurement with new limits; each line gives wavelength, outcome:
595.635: 20.75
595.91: 22.22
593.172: 21.54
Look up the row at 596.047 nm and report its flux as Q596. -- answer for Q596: 20.7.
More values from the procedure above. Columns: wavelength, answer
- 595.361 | 17.6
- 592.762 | 21.82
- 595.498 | 17.86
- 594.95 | 20.03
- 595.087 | 18.84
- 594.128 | 21.3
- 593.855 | 20.7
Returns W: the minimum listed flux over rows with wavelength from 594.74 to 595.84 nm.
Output 17.6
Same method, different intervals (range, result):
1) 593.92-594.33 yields 19.93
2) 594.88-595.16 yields 18.84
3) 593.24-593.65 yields 20.4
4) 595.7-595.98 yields 22.22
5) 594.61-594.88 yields 20.41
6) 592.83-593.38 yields 21.54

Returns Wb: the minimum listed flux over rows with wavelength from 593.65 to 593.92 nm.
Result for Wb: 20.7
